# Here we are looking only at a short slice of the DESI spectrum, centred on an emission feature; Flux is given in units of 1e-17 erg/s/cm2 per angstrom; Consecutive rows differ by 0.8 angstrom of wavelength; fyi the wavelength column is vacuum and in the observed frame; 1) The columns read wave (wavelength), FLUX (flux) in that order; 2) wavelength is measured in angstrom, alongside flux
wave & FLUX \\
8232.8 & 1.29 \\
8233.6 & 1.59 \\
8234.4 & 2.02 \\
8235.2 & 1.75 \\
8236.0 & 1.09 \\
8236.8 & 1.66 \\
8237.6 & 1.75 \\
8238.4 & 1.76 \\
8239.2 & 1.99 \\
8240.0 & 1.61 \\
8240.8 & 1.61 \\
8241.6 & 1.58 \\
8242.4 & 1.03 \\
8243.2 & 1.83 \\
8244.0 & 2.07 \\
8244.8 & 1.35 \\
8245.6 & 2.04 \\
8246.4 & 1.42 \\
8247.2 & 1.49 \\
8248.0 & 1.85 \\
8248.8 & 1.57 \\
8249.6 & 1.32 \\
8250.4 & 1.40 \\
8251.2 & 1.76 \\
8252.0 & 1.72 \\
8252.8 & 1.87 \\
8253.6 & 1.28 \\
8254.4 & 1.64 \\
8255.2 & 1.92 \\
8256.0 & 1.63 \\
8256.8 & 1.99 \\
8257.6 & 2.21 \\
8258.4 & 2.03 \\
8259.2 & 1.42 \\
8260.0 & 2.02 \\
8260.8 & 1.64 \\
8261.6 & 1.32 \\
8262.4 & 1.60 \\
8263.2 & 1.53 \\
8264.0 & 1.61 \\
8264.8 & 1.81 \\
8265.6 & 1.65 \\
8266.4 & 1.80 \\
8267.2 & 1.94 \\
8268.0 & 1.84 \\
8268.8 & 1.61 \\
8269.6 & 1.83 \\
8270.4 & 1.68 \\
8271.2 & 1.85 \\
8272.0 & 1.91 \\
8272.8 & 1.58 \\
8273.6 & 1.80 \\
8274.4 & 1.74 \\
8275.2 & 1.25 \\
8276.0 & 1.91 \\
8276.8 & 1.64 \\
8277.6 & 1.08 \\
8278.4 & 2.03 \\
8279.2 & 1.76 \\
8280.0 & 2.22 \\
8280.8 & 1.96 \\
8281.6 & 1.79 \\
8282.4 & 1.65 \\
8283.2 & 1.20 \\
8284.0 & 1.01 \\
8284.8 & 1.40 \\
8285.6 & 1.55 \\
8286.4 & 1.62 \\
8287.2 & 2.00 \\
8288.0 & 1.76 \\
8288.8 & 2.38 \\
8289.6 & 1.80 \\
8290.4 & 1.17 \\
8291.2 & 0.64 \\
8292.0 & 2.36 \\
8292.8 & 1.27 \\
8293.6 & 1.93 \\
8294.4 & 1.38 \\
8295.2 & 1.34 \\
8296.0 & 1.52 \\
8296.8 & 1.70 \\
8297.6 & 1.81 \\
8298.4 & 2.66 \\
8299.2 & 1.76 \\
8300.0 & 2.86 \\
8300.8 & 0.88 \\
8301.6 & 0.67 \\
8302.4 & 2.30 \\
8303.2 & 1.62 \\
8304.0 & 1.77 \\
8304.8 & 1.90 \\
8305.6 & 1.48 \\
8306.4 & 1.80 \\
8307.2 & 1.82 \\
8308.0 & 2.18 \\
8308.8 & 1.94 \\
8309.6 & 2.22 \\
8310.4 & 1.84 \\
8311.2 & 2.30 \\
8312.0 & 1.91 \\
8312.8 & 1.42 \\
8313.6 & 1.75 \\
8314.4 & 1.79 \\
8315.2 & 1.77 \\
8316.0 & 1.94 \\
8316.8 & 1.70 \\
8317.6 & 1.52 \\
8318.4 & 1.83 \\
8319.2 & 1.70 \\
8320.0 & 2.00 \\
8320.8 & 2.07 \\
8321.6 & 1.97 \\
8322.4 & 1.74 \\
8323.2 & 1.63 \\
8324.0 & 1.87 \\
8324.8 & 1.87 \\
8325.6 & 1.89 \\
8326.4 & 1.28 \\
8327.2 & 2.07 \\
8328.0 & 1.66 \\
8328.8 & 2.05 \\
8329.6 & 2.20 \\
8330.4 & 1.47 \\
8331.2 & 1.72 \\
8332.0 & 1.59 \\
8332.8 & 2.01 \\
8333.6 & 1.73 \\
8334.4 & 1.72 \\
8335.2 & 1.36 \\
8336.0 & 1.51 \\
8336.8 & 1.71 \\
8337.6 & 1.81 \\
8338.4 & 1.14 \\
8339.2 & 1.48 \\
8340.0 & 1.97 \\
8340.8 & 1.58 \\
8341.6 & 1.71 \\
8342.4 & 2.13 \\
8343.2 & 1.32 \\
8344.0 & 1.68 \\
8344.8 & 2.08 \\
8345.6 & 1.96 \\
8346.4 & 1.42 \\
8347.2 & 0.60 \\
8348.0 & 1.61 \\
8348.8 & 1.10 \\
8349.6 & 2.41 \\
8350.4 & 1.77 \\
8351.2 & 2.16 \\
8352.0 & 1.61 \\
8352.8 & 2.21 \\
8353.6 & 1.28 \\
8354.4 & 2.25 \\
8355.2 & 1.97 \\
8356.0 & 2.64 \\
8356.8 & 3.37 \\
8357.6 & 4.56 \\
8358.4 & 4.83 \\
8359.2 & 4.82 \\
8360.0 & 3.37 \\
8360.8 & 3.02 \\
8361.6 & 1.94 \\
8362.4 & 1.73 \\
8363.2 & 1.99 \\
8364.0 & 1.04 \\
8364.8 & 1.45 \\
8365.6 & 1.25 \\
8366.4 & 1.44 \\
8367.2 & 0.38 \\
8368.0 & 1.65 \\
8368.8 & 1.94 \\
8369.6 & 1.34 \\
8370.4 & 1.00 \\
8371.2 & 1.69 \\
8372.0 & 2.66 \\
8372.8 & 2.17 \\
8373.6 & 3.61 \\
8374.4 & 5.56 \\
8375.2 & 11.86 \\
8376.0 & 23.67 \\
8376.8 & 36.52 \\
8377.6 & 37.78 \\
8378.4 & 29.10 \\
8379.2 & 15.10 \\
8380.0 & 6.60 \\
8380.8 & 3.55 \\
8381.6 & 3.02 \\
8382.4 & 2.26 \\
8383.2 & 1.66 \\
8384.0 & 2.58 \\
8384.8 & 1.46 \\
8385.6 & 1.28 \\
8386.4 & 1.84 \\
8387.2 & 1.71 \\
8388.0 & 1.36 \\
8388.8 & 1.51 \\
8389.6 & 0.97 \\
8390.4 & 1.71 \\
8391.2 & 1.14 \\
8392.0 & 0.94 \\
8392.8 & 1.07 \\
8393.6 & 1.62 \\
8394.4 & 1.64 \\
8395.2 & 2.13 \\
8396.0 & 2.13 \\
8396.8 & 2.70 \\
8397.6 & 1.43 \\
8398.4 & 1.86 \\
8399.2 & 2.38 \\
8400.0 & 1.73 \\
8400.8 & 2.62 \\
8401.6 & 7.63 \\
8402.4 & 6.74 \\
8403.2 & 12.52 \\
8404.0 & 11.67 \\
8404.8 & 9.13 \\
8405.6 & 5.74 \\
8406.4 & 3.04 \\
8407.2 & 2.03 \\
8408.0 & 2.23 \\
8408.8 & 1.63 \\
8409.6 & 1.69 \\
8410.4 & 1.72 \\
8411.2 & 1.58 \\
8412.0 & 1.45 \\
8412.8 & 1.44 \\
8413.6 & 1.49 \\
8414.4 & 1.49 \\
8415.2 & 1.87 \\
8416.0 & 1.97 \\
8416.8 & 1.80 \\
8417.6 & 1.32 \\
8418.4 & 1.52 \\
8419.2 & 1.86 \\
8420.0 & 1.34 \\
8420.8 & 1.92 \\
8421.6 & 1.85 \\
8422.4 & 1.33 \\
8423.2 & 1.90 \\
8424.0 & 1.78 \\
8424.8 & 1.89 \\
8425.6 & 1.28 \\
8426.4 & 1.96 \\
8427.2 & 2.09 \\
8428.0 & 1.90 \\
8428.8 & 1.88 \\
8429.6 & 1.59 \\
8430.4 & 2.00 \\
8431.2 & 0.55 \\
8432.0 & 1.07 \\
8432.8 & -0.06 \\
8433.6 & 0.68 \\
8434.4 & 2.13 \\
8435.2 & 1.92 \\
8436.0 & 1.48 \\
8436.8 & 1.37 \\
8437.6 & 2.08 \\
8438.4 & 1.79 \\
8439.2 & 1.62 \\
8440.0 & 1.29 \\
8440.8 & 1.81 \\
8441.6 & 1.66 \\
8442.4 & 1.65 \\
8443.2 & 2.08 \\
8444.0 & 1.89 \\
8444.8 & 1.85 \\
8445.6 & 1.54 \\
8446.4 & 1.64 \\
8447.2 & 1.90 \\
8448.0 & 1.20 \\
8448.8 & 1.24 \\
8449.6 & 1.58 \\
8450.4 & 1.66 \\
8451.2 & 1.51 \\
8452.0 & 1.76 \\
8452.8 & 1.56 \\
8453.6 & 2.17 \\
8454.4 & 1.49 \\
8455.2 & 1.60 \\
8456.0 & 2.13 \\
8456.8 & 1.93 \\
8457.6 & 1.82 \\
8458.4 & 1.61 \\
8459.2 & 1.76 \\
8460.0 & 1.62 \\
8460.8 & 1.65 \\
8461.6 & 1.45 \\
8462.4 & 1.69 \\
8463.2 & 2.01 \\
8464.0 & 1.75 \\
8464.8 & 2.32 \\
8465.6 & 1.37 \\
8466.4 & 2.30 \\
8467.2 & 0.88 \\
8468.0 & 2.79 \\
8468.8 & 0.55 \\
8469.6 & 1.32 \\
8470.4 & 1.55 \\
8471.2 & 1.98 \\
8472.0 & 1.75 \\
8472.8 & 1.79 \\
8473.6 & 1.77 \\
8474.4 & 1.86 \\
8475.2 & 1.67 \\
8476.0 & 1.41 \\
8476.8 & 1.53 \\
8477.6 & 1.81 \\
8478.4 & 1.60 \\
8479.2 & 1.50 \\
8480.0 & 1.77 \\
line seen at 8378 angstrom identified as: H-alpha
